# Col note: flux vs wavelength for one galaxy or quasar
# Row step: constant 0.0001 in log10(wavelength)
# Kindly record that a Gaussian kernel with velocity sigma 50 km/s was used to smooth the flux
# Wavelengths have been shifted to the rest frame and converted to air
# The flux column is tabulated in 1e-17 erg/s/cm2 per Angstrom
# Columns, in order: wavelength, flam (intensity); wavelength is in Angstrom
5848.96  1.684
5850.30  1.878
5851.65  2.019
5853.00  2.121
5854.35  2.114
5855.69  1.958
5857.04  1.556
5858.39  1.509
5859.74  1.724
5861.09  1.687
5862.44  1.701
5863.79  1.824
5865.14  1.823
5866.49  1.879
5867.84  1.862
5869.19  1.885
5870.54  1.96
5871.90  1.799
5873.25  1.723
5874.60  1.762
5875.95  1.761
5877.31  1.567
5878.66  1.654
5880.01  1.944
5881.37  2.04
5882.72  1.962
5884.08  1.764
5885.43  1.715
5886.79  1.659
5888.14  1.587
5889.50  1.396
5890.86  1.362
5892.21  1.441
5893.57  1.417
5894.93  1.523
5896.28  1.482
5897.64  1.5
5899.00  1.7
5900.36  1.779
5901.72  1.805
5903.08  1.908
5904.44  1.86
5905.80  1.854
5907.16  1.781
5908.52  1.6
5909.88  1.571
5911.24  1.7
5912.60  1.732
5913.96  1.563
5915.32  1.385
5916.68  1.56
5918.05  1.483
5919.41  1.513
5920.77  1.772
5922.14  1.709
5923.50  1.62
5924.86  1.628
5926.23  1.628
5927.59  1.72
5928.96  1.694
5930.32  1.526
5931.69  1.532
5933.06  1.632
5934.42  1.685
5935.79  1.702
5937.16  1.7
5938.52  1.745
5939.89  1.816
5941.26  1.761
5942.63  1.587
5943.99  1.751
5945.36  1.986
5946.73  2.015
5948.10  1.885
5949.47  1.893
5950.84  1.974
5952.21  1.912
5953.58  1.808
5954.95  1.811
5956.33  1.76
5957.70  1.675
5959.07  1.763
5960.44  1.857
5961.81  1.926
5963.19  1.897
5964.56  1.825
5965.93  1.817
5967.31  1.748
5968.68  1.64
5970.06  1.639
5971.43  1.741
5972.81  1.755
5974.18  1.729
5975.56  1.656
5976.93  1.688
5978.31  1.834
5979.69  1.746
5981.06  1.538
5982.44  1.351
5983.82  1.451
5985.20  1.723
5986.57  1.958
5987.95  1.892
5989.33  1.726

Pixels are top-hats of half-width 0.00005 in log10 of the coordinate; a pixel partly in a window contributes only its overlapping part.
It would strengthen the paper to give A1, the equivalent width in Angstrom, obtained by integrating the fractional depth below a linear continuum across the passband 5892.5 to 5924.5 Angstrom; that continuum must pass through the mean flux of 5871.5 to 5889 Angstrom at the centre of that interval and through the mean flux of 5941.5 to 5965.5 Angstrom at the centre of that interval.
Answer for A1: 2.7 Angstrom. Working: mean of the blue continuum 1.76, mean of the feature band 1.64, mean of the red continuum 1.84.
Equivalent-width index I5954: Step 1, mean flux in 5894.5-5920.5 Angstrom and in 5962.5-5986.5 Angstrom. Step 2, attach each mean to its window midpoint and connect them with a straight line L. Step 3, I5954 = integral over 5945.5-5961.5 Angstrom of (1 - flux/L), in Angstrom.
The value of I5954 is -1.64 Angstrom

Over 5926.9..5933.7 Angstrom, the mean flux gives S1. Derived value 1.62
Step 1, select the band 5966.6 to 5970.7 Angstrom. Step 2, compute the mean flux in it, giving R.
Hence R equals 1.67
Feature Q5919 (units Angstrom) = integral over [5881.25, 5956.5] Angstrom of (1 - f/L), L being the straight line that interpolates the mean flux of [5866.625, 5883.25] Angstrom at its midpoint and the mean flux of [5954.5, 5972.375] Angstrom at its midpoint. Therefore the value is 4.6 Angstrom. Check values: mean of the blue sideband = 1.83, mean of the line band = 1.69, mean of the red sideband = 1.78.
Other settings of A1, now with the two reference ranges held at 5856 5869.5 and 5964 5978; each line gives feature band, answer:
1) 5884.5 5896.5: 1.56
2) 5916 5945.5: 1.17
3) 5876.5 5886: -0.35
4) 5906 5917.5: 0.78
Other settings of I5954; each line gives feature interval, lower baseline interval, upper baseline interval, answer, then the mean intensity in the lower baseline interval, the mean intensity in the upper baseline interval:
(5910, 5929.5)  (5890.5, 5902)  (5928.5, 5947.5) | 0.4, 1.55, 1.73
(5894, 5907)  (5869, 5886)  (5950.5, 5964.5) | 0.8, 1.81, 1.83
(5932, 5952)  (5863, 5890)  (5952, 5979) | -0.2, 1.78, 1.77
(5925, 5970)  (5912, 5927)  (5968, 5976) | -3.2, 1.6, 1.69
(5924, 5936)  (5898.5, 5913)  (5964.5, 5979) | 0.8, 1.75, 1.73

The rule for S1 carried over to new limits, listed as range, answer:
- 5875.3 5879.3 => 1.66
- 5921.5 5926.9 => 1.65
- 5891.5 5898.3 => 1.47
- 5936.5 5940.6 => 1.76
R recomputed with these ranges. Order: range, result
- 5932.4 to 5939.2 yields 1.69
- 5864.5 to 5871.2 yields 1.88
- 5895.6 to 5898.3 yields 1.49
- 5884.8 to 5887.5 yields 1.69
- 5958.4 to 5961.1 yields 1.81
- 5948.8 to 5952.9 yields 1.93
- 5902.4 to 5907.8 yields 1.85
